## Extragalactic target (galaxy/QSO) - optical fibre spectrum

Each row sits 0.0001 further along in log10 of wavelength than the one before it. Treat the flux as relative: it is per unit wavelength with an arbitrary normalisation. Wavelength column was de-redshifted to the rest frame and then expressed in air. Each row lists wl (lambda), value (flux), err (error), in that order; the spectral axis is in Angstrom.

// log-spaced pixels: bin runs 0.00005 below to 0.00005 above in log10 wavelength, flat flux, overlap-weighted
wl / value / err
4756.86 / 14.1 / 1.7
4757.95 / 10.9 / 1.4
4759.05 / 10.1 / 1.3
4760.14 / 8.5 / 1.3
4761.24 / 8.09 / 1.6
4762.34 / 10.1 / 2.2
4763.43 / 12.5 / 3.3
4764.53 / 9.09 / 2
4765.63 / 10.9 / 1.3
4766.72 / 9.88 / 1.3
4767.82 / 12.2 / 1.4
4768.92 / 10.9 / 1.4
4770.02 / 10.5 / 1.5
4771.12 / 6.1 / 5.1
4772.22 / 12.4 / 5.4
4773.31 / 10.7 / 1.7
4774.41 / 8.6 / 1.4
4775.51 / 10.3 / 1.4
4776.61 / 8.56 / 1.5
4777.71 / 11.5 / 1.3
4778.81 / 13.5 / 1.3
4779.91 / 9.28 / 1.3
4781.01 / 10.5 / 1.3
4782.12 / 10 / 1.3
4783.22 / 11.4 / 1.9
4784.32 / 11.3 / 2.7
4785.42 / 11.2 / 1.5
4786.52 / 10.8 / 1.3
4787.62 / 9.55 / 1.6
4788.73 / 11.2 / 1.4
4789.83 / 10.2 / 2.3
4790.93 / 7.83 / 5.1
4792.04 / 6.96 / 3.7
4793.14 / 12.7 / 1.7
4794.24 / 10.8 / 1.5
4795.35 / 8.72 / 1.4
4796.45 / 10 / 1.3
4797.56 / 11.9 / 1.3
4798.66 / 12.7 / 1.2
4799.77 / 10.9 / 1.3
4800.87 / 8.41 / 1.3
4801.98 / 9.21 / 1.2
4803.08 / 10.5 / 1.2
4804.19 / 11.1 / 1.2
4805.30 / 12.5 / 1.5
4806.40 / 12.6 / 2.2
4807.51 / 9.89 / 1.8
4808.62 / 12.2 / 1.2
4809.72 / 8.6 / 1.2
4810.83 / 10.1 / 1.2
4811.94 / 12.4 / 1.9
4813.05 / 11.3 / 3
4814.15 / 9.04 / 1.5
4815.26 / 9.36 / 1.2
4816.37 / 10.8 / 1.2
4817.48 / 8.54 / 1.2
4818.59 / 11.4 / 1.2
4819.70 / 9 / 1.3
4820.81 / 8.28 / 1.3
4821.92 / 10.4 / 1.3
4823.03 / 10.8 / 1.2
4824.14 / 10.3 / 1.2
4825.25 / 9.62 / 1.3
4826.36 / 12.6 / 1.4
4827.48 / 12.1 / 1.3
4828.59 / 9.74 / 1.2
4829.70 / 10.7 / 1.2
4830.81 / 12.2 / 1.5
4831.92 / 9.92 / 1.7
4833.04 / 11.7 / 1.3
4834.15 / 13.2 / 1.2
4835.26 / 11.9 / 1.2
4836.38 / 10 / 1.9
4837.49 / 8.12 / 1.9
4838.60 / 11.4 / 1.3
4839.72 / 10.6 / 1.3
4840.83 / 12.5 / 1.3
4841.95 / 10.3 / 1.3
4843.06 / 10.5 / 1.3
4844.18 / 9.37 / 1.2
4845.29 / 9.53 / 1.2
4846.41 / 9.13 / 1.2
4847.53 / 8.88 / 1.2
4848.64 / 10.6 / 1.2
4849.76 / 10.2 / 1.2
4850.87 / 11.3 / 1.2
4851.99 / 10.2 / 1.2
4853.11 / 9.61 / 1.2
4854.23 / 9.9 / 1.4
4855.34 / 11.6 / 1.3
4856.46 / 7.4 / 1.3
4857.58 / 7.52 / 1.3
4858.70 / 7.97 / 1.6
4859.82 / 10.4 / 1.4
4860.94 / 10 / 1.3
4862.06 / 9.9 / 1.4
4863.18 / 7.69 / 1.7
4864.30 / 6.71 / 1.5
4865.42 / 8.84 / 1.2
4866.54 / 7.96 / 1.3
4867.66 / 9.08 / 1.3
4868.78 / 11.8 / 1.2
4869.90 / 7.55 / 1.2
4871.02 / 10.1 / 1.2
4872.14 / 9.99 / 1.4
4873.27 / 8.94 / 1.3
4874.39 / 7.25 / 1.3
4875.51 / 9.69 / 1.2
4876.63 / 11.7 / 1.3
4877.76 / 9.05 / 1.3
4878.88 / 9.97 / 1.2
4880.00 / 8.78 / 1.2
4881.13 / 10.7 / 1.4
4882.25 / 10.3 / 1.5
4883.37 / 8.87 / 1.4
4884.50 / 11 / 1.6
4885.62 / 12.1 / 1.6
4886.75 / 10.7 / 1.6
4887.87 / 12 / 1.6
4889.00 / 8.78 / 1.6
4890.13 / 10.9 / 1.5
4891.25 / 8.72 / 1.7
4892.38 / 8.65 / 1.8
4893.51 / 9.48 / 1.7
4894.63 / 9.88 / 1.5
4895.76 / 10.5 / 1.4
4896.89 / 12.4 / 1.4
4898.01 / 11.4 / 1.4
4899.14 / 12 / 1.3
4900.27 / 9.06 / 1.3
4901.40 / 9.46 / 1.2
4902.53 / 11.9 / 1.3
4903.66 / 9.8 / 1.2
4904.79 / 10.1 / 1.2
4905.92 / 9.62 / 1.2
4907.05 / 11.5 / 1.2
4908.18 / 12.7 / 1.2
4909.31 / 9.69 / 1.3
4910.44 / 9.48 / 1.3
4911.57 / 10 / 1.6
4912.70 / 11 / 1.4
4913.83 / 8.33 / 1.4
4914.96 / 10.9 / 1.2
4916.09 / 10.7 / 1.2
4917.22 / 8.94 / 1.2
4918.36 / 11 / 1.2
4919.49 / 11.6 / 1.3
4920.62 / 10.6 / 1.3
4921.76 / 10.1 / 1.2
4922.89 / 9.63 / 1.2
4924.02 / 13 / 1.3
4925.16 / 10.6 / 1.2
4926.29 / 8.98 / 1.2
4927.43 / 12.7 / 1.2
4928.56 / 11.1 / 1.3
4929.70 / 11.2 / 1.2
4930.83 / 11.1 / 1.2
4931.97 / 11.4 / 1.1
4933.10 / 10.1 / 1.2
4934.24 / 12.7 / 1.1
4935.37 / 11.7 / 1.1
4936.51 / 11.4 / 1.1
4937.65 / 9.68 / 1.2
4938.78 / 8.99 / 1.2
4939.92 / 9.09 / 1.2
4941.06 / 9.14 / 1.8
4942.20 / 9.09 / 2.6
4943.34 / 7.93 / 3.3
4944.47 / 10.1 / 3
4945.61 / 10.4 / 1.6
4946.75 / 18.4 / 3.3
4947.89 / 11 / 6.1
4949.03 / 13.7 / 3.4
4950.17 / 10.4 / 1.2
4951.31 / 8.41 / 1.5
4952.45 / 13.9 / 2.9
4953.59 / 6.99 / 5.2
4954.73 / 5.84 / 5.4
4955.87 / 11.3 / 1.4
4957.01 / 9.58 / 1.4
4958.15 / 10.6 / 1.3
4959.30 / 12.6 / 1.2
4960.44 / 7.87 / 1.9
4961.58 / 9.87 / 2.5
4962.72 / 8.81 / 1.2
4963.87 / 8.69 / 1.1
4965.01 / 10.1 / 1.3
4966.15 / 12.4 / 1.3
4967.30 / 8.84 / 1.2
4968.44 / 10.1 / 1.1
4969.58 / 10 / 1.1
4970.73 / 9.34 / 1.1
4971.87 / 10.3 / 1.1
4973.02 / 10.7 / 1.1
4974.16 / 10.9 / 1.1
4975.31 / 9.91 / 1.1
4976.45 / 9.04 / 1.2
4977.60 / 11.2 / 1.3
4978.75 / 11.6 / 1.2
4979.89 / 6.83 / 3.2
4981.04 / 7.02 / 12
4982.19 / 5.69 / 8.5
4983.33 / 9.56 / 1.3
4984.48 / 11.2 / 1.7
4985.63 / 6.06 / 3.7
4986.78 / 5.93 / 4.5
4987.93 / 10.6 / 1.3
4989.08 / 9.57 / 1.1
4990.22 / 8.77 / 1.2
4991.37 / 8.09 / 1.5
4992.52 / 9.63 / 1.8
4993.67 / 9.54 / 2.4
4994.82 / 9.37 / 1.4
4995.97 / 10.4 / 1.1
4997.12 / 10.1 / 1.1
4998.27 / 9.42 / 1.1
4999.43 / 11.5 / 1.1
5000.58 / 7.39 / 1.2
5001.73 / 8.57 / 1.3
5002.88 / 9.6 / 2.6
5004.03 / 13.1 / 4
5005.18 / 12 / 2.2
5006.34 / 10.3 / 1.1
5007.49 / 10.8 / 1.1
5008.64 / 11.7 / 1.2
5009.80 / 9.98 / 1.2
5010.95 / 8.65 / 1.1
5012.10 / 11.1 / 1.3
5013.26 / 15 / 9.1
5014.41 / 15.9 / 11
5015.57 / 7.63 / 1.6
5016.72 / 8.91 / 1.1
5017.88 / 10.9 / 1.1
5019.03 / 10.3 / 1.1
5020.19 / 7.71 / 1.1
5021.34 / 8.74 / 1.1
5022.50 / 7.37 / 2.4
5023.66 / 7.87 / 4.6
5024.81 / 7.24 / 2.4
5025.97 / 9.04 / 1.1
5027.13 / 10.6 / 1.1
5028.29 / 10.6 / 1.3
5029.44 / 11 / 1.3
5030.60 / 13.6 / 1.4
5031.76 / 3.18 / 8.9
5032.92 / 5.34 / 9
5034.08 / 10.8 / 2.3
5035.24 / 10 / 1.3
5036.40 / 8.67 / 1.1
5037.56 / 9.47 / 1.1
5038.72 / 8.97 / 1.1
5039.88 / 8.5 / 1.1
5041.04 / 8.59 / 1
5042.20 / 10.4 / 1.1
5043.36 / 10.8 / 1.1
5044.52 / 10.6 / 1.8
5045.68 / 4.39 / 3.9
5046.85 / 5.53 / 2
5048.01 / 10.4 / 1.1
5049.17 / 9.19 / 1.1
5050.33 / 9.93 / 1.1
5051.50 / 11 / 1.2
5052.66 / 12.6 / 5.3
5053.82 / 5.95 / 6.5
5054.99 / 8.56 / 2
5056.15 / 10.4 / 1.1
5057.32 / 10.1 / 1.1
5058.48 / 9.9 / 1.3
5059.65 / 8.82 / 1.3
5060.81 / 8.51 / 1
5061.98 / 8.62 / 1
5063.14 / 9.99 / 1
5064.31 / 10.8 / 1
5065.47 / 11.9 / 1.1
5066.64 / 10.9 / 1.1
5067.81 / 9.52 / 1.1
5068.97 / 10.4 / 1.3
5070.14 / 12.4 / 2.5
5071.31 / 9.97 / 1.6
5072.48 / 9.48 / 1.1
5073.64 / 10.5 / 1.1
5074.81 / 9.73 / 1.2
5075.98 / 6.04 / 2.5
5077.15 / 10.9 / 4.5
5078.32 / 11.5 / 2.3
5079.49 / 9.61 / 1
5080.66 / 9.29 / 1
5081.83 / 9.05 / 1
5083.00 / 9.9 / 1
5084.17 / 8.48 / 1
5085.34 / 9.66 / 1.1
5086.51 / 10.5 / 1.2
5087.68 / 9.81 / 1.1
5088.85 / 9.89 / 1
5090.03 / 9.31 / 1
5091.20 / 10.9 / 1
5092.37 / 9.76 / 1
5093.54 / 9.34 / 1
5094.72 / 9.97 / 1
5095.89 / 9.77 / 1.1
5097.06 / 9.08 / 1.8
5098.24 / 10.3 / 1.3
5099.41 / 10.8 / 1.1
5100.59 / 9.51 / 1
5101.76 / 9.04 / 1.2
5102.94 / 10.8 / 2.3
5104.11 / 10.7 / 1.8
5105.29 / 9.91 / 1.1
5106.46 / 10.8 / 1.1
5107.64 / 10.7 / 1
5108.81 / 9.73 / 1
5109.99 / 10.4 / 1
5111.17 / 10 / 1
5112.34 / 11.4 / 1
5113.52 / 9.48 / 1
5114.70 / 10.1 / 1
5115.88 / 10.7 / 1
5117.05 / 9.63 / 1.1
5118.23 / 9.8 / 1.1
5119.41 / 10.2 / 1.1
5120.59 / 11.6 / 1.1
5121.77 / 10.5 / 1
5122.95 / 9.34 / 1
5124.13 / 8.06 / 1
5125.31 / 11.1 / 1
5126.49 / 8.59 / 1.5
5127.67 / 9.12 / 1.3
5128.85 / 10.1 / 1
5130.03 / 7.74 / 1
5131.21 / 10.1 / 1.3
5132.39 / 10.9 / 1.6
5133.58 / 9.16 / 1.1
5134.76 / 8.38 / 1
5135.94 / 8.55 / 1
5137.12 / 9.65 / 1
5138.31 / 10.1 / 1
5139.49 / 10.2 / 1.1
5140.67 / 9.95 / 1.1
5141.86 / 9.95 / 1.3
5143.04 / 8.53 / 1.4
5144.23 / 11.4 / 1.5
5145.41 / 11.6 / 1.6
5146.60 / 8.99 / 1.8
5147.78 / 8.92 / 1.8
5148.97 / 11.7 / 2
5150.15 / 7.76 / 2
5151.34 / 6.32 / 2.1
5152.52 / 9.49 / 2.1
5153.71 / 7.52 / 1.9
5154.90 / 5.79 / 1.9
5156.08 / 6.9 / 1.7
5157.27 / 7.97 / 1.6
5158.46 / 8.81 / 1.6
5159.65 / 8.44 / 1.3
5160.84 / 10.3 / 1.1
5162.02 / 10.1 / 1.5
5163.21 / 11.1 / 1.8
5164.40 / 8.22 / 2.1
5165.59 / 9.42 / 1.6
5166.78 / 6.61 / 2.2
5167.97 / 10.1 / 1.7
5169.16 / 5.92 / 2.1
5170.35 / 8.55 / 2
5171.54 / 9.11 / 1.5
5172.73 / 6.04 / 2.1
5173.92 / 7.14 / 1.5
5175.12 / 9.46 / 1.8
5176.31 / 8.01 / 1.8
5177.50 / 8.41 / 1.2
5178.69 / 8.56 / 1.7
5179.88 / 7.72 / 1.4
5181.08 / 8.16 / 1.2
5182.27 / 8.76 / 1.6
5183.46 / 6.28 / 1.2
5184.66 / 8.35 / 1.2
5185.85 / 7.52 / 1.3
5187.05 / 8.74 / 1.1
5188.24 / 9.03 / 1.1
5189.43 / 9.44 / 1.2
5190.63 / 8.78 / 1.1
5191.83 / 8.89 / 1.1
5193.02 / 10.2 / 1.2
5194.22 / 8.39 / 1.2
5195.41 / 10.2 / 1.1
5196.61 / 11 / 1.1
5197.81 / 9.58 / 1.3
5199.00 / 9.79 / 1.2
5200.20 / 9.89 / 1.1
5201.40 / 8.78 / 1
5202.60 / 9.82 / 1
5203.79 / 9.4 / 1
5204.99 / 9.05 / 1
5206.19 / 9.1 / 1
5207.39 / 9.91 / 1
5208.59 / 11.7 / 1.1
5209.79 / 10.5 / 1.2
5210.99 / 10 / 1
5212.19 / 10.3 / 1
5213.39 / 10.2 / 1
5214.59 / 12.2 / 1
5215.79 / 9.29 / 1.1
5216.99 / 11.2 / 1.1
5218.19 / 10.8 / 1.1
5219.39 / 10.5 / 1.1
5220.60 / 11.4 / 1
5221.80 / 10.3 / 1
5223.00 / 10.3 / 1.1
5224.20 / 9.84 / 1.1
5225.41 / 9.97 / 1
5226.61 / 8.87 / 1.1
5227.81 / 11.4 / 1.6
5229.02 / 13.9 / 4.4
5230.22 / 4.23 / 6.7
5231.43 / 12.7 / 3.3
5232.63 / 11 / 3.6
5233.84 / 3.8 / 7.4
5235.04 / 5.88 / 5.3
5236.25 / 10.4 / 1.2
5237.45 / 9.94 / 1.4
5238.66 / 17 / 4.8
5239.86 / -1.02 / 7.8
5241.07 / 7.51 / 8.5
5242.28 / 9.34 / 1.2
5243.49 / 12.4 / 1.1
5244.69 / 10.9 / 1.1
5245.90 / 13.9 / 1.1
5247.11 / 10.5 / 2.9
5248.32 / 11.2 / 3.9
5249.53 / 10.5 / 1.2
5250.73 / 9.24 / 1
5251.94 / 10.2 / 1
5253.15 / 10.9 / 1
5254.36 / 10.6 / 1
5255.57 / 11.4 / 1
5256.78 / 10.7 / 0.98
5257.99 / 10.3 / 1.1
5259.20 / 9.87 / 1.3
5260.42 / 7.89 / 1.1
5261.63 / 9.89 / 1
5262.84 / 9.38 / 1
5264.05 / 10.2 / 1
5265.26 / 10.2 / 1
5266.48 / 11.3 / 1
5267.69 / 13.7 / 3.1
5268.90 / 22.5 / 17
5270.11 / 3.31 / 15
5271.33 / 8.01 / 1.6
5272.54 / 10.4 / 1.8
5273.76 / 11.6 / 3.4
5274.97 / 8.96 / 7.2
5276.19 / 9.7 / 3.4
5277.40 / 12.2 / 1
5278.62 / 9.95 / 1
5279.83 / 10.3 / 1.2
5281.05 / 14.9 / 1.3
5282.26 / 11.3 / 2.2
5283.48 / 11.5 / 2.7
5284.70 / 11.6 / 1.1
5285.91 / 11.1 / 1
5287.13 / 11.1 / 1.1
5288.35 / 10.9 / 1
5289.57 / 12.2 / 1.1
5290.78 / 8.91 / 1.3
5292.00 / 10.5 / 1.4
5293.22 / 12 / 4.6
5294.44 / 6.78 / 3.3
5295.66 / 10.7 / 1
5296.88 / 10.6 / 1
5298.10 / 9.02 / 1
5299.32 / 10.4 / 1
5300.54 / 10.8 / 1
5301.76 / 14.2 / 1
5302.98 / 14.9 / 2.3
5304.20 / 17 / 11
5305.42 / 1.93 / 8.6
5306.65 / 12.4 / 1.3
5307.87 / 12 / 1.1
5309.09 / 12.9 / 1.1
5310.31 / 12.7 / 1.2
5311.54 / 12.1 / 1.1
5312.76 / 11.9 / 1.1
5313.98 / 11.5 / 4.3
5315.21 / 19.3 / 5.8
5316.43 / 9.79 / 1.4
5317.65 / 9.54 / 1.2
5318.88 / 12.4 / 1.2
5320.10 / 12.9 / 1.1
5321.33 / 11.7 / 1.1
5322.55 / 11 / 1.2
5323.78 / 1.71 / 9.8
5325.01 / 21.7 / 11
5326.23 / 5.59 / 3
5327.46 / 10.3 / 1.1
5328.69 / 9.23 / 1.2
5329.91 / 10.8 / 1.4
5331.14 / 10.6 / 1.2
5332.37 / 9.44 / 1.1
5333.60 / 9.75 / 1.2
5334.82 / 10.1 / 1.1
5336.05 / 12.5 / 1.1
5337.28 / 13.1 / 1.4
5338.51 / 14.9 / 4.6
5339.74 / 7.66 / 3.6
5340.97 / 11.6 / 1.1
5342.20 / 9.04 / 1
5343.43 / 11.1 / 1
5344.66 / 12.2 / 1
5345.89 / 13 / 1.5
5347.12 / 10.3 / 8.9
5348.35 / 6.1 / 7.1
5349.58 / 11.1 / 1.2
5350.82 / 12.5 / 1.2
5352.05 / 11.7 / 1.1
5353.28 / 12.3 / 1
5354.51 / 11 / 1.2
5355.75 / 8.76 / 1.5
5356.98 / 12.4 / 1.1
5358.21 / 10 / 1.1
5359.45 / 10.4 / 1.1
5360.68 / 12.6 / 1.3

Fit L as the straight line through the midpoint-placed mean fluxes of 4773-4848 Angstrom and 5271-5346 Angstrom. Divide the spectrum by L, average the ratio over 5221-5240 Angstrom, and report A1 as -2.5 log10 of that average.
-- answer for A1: 0.15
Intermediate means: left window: 10.5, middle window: 9.56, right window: 11.1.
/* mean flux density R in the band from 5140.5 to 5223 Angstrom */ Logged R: 9.17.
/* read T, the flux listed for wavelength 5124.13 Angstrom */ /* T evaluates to 8.06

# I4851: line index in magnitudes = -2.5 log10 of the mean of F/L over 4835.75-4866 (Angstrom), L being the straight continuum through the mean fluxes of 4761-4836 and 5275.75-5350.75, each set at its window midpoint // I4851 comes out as 0.10 mag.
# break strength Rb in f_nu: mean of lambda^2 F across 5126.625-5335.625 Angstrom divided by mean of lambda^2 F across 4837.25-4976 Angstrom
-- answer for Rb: 1.12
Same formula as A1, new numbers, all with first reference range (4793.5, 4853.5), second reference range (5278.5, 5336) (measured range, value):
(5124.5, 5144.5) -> 0.15 mag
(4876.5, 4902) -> 0.04 mag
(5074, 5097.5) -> 0.13 mag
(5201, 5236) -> 0.12 mag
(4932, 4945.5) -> 0.06 mag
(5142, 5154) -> 0.18 mag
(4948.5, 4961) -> 0.06 mag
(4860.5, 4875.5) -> 0.18 mag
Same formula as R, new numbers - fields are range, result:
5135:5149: 9.85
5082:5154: 9.77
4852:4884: 9.28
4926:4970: 10.4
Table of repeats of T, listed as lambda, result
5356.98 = 12.4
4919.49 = 11.6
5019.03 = 10.3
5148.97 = 11.7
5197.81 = 9.58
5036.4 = 8.67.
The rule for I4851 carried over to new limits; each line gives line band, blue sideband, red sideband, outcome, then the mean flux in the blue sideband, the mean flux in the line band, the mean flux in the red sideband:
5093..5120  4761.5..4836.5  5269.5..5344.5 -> 0.07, 10.5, 10.1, 11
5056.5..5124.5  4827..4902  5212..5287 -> 0.03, 10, 9.97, 10.4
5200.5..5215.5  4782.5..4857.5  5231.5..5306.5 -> 0.04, 10.4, 10.1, 10.5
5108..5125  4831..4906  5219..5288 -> 0.01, 9.97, 10.1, 10.4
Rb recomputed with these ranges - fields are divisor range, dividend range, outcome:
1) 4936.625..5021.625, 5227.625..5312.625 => 1.20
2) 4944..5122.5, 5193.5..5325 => 1.18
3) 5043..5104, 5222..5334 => 1.19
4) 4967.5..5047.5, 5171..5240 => 1.07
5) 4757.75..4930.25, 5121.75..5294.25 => 1.10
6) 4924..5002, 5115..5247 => 1.03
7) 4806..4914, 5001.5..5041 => 1.03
